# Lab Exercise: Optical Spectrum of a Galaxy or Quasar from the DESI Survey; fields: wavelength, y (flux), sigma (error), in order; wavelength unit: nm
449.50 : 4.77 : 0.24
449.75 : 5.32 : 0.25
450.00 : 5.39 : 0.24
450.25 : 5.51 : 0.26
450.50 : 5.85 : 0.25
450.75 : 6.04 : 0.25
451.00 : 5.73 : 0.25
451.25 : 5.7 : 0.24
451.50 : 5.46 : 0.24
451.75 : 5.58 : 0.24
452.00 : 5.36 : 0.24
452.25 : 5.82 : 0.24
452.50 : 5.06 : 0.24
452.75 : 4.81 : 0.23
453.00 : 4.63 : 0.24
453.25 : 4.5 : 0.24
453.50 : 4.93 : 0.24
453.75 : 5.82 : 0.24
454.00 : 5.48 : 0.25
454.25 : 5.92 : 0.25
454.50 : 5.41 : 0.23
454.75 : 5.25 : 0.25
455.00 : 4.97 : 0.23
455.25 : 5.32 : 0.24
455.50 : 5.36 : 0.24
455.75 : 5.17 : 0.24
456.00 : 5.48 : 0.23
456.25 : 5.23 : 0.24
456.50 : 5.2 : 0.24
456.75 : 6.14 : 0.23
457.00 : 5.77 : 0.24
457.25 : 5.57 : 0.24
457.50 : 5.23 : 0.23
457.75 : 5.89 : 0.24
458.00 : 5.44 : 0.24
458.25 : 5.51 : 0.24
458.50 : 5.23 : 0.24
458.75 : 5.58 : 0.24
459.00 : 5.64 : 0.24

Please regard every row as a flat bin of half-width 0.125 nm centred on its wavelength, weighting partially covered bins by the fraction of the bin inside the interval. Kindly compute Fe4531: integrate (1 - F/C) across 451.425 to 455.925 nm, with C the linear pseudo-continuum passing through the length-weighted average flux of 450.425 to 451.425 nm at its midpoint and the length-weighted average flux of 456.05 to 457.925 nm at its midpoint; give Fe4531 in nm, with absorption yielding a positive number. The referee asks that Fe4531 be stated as 0.34 nm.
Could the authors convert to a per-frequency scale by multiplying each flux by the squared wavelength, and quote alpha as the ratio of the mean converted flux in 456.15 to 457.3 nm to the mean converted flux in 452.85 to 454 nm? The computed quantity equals 1.13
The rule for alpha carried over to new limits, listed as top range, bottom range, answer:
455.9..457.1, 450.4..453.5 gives 1.06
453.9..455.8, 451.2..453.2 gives 1.03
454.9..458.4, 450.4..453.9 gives 1.03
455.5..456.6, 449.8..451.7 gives 0.96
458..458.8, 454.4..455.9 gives 1.05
